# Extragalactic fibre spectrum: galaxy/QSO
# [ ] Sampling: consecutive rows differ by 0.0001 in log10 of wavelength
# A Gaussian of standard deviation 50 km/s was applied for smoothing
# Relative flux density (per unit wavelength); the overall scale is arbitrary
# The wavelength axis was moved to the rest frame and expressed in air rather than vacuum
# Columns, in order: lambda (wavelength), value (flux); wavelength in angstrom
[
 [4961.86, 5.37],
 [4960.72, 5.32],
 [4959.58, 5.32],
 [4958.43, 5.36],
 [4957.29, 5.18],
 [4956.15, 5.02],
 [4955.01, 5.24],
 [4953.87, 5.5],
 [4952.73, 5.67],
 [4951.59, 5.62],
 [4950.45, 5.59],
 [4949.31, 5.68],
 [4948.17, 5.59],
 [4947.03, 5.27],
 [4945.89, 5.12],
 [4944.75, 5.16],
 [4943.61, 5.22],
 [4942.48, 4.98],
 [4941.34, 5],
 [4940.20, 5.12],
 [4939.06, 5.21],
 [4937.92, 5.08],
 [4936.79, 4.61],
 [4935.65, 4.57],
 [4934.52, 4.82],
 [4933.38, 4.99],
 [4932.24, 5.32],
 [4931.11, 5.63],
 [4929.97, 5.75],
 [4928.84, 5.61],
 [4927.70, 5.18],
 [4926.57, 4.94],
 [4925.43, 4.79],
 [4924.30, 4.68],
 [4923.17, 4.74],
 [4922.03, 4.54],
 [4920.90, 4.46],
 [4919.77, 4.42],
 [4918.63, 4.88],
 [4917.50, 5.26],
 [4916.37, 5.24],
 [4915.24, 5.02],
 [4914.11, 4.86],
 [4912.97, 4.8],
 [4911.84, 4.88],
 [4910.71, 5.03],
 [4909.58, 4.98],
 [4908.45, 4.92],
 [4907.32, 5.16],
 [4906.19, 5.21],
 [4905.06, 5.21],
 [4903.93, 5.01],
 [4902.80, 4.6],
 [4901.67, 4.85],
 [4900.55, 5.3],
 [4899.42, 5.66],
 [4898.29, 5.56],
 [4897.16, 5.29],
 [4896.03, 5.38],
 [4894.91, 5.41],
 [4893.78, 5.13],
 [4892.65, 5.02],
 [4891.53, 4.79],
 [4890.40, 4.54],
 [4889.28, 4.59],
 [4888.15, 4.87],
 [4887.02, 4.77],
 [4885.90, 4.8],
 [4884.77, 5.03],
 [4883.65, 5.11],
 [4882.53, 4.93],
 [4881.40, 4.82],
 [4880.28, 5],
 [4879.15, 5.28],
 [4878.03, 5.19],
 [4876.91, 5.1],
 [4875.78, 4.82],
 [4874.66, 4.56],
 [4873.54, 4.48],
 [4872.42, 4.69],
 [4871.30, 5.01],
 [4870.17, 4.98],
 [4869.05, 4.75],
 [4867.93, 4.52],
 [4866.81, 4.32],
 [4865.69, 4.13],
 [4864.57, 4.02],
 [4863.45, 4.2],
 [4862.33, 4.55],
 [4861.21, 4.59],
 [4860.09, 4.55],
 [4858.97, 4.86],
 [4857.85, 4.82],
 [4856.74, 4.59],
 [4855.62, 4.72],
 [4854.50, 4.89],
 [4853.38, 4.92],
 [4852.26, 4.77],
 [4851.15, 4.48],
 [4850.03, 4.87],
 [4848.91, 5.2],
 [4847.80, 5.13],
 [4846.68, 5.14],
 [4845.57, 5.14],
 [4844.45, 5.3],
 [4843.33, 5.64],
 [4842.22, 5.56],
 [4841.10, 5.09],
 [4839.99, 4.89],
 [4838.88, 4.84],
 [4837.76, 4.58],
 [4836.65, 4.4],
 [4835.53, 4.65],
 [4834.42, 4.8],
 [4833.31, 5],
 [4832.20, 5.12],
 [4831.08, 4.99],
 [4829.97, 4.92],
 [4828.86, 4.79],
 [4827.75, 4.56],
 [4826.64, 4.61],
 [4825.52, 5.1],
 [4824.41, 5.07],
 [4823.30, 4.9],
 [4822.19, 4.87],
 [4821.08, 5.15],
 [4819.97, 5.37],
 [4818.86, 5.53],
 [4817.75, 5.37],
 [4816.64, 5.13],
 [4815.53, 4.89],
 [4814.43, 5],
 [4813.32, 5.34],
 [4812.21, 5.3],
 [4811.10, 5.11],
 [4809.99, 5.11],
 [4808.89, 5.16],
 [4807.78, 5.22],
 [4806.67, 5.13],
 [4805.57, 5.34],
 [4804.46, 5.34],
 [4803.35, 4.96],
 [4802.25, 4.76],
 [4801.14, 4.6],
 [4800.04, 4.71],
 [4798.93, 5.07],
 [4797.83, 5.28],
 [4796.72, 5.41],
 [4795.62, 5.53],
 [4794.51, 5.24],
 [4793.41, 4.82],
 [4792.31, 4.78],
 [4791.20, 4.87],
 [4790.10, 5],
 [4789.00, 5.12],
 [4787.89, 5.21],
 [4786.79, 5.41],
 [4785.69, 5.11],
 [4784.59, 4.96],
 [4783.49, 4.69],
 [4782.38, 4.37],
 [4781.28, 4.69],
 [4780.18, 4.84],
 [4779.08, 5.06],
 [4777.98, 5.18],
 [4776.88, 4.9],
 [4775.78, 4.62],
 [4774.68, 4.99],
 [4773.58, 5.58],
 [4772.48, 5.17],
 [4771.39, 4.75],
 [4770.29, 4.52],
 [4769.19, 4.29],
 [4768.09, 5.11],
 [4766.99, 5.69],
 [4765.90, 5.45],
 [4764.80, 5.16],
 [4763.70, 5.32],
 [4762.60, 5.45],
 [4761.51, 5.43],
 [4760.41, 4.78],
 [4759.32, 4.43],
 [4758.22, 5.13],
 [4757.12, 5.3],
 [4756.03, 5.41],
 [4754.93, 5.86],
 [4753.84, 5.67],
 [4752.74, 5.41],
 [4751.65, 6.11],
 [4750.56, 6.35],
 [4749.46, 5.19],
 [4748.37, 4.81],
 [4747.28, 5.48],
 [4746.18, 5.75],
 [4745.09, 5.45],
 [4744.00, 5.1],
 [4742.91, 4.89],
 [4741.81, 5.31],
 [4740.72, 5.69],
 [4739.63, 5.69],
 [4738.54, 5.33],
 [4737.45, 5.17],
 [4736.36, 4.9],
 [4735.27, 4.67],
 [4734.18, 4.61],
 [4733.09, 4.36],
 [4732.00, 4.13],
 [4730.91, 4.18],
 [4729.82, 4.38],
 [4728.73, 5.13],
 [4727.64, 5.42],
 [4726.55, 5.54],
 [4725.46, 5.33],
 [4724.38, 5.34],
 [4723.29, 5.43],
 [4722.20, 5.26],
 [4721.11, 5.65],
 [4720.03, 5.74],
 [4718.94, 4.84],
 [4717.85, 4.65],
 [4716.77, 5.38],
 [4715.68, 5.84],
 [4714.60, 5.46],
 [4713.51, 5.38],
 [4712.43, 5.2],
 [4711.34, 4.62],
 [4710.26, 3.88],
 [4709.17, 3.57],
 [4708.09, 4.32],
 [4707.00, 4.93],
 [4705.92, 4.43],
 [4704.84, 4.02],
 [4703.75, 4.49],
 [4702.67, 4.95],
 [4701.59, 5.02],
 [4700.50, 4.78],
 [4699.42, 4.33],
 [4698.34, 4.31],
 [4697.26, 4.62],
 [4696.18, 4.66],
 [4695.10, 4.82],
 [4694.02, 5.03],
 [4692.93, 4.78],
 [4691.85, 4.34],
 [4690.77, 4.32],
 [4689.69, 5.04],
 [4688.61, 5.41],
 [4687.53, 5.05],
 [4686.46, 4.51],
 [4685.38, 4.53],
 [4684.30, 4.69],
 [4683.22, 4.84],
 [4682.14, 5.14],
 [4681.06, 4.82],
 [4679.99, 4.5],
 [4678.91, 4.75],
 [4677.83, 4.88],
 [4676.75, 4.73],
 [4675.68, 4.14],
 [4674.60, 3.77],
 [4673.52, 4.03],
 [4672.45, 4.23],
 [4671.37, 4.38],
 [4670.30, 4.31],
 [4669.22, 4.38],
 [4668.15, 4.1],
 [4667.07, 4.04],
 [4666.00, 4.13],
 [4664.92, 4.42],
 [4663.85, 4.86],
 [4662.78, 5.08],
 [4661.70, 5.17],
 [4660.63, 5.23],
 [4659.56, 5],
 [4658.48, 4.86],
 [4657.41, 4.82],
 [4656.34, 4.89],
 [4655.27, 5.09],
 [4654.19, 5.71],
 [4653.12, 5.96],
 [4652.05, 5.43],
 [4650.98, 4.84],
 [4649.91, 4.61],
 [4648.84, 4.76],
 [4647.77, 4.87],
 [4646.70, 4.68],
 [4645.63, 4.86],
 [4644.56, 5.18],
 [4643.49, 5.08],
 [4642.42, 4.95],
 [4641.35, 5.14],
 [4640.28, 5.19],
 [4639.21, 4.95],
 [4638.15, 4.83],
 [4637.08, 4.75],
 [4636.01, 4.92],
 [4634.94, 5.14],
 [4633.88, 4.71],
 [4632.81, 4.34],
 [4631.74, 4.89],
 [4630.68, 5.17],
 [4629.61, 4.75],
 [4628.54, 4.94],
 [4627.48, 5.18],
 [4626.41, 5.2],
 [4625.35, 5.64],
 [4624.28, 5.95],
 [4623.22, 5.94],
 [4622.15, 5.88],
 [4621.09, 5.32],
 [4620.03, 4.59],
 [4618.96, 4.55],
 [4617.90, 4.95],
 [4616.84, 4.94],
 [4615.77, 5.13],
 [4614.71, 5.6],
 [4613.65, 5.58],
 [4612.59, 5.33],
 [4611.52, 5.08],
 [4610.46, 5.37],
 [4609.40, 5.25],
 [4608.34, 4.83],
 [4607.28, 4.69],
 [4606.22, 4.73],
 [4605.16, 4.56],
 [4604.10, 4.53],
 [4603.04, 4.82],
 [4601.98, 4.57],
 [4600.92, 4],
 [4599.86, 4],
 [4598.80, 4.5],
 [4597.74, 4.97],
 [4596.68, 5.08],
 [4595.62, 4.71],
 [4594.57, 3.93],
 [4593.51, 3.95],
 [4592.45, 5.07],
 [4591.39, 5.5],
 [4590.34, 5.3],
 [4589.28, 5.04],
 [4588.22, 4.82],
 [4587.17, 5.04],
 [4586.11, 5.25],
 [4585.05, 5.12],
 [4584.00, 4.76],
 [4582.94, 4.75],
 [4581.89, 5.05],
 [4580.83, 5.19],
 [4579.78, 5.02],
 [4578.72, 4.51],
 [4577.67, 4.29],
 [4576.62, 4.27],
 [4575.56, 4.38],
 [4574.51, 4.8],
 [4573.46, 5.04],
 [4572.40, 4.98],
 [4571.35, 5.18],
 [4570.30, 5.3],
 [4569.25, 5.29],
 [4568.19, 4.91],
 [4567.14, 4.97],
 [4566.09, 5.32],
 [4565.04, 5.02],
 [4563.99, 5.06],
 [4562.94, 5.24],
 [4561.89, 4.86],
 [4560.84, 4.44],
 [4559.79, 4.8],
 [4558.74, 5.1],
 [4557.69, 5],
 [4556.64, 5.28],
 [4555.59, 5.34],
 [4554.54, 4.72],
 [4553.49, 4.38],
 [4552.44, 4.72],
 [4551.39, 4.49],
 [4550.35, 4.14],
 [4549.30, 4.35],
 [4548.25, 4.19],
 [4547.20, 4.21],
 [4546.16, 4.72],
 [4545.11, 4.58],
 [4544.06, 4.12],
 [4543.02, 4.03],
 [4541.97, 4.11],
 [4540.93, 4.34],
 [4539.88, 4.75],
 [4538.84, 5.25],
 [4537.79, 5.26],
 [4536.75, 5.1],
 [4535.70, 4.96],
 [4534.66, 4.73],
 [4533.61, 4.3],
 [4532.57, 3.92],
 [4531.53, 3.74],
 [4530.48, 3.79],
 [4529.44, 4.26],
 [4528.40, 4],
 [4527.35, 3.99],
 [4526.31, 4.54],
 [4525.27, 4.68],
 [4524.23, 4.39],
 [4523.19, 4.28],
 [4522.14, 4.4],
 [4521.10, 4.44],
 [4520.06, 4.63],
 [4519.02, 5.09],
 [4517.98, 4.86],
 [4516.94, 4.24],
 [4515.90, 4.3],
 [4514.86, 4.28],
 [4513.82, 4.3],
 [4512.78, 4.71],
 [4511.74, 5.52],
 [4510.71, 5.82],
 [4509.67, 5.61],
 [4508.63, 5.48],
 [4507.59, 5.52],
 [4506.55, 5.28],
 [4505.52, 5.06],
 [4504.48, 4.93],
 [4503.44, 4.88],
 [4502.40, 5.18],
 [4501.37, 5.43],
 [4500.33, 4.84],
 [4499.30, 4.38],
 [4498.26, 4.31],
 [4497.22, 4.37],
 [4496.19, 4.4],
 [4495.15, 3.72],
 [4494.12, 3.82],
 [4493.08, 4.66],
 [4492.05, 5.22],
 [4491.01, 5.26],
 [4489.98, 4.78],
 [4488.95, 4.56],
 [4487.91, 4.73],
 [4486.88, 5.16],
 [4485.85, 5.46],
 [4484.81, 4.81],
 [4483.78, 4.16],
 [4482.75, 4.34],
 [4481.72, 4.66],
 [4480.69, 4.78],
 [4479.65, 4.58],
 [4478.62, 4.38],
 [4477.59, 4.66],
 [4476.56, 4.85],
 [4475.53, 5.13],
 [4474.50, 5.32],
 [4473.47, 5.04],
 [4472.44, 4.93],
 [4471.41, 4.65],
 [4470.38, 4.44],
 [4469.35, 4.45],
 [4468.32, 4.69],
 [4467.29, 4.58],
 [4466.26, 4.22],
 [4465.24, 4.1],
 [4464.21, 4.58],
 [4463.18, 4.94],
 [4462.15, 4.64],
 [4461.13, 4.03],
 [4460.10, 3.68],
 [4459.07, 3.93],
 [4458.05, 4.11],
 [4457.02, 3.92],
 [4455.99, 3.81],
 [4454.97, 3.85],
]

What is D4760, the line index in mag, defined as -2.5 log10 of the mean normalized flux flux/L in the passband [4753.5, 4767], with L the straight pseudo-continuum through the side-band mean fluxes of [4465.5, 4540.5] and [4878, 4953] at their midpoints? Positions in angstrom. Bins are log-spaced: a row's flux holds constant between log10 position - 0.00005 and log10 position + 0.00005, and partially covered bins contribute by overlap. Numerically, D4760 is -0.078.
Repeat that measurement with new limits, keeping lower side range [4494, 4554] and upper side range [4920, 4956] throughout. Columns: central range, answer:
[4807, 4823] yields -0.042 mag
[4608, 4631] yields -0.113 mag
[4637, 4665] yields -0.058 mag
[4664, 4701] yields 0.057 mag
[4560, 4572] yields -0.090 mag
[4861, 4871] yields 0.135 mag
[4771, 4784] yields 0.005 mag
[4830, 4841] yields 0.040 mag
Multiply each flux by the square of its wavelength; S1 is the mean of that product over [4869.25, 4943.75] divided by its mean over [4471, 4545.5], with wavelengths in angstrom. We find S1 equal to 1.3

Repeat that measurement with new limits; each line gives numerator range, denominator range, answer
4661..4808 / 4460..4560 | 1.17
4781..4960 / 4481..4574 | 1.23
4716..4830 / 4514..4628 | 1.17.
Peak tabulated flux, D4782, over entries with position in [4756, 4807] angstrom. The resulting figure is 5.69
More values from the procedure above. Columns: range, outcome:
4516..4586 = 5.34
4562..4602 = 5.5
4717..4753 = 6.35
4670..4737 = 5.84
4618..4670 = 5.96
